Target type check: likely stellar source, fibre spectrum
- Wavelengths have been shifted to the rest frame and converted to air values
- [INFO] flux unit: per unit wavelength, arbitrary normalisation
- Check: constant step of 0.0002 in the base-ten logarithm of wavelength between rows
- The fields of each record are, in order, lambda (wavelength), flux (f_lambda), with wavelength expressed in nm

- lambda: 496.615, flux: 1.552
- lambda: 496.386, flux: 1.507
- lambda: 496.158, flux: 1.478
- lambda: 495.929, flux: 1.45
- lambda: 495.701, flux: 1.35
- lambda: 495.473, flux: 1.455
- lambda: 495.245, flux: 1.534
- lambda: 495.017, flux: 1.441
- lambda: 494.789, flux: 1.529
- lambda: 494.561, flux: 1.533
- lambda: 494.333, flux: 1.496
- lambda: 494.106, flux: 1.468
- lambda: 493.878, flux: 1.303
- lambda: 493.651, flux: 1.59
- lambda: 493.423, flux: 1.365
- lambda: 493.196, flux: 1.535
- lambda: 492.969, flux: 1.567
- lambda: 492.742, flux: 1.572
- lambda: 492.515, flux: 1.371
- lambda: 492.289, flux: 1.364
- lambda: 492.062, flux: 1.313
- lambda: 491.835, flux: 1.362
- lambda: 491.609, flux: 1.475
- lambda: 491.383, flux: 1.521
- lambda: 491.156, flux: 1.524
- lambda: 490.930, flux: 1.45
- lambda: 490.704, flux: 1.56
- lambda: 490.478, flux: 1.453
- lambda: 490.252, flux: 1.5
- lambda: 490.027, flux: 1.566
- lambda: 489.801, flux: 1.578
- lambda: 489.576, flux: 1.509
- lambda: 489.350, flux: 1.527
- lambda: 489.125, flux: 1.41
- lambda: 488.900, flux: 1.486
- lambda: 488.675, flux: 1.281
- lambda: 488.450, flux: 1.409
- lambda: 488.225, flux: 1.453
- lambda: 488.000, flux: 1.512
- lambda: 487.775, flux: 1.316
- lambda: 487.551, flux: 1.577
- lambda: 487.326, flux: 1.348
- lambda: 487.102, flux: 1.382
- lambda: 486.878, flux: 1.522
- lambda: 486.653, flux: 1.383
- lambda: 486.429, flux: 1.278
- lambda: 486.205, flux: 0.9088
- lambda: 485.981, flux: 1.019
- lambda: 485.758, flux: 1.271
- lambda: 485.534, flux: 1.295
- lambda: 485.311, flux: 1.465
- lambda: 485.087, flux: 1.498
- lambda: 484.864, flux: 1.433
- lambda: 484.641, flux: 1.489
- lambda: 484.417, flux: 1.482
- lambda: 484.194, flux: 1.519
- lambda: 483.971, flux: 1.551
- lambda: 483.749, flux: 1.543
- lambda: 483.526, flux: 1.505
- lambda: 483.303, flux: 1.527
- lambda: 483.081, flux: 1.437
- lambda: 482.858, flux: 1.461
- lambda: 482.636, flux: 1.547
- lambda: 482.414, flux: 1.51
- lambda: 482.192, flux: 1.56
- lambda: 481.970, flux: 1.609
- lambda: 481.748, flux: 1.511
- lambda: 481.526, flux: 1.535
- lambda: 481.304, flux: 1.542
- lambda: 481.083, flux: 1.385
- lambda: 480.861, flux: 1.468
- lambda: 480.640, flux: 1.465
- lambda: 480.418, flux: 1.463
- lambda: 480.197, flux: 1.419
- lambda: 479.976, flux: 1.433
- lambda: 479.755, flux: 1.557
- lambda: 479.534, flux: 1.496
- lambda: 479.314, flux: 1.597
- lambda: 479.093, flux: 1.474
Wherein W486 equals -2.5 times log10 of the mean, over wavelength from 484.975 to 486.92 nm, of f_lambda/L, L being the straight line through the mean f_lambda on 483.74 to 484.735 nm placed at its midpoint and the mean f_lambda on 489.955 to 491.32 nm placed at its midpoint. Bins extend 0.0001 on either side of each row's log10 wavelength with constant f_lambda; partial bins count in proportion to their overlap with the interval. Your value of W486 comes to 0.177 mag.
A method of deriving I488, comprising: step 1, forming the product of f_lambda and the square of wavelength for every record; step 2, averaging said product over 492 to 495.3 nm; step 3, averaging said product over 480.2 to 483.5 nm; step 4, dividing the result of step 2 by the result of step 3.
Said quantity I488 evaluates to 1.03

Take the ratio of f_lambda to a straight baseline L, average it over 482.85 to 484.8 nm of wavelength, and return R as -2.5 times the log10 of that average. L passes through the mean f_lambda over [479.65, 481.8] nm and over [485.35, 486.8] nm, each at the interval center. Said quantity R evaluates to -0.14 mag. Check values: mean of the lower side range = 1.48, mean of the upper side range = 1.21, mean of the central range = 1.5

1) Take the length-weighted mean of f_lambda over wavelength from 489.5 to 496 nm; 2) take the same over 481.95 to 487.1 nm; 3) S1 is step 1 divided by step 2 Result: 1.0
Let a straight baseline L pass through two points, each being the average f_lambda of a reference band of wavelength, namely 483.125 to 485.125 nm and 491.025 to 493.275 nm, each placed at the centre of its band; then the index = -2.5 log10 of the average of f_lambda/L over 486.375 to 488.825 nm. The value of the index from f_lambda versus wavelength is 0.06 mag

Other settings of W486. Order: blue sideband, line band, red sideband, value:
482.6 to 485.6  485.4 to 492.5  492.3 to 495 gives 0.057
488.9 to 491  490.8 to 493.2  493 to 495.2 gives 0.026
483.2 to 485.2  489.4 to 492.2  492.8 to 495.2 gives 0.006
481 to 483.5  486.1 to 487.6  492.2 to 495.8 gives 0.124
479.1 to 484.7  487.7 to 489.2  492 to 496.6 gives 0.054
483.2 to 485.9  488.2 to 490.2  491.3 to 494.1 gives -0.015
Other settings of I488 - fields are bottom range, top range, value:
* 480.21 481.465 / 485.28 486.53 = 0.83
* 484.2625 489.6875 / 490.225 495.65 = 1.08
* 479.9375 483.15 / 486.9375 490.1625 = 1.00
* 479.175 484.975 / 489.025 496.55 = 1.03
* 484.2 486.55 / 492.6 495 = 1.17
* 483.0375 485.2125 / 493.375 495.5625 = 1.03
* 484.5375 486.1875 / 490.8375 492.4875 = 1.10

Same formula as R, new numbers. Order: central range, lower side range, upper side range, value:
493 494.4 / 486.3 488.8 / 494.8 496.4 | -0.013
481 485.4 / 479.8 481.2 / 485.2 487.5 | -0.099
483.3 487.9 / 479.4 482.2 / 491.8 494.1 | 0.060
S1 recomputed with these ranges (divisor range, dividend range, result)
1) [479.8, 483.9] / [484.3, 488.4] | 0.91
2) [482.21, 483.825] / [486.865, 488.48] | 0.95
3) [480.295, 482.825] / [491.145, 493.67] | 0.97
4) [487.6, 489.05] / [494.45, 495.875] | 1.04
